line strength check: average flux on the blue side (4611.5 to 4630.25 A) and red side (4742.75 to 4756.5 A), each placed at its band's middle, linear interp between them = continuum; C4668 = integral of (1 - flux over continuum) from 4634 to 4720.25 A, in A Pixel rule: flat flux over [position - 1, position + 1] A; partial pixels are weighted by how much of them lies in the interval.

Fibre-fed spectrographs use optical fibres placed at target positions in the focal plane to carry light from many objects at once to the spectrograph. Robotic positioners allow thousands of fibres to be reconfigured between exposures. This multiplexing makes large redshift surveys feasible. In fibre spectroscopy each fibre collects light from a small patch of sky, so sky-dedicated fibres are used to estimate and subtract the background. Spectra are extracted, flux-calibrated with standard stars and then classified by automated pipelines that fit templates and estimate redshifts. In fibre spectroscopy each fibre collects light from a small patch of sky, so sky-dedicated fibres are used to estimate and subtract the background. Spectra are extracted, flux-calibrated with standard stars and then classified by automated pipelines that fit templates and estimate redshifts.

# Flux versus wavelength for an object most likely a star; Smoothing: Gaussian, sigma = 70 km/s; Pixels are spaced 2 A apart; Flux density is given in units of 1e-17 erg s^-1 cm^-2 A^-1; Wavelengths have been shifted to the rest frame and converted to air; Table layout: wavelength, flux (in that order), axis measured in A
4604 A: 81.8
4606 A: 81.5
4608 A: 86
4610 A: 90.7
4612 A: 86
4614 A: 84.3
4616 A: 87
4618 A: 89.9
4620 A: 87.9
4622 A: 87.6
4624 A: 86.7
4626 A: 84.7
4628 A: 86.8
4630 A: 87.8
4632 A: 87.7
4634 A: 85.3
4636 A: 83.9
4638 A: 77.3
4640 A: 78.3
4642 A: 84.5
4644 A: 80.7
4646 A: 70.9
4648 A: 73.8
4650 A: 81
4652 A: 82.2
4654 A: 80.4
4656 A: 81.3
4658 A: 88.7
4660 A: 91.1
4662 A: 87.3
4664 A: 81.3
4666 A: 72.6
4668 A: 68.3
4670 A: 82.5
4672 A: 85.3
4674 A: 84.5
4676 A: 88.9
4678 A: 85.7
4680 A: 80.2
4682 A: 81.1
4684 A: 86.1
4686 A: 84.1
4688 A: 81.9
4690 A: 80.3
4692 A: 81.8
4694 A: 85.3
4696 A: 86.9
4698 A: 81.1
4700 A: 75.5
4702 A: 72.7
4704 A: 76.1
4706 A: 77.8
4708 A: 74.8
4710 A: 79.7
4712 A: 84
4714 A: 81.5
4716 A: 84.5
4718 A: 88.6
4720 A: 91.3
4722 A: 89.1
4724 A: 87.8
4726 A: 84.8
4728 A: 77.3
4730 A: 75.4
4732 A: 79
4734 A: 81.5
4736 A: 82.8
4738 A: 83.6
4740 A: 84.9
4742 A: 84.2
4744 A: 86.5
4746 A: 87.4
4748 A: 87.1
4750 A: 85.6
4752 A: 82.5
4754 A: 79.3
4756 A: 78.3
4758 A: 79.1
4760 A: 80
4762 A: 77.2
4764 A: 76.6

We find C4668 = 4.2 A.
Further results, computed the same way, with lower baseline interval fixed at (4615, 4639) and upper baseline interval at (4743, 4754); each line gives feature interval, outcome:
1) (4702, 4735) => 1.4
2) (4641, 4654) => 1.1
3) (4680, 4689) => 0.3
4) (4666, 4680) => 0.7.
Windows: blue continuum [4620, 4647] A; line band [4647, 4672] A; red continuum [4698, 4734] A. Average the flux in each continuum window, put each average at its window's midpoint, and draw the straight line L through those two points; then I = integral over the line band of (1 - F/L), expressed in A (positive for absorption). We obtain 0.5 A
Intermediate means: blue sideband 83.4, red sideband 81.2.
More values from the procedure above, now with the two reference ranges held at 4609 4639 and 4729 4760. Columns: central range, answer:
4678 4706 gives 1.01 A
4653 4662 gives -0.04 A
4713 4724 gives -0.51 A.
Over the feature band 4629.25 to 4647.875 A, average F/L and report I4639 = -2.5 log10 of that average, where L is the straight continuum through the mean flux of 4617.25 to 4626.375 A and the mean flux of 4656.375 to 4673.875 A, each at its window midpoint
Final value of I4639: 0.053 mag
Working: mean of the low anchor 87.5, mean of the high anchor 82.2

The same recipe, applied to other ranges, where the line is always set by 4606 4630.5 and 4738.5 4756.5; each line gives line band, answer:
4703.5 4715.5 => 0.07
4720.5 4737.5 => 0.03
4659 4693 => 0.04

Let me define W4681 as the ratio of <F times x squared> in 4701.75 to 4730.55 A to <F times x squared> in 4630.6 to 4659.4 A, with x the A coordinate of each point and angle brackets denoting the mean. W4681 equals 1.0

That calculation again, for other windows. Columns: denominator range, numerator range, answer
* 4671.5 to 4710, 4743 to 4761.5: 1.04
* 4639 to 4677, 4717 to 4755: 1.07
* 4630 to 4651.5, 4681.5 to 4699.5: 1.05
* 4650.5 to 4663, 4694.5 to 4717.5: 0.96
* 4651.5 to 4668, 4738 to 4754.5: 1.07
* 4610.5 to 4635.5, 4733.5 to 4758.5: 1.01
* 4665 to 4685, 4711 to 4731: 1.06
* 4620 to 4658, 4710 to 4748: 1.06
